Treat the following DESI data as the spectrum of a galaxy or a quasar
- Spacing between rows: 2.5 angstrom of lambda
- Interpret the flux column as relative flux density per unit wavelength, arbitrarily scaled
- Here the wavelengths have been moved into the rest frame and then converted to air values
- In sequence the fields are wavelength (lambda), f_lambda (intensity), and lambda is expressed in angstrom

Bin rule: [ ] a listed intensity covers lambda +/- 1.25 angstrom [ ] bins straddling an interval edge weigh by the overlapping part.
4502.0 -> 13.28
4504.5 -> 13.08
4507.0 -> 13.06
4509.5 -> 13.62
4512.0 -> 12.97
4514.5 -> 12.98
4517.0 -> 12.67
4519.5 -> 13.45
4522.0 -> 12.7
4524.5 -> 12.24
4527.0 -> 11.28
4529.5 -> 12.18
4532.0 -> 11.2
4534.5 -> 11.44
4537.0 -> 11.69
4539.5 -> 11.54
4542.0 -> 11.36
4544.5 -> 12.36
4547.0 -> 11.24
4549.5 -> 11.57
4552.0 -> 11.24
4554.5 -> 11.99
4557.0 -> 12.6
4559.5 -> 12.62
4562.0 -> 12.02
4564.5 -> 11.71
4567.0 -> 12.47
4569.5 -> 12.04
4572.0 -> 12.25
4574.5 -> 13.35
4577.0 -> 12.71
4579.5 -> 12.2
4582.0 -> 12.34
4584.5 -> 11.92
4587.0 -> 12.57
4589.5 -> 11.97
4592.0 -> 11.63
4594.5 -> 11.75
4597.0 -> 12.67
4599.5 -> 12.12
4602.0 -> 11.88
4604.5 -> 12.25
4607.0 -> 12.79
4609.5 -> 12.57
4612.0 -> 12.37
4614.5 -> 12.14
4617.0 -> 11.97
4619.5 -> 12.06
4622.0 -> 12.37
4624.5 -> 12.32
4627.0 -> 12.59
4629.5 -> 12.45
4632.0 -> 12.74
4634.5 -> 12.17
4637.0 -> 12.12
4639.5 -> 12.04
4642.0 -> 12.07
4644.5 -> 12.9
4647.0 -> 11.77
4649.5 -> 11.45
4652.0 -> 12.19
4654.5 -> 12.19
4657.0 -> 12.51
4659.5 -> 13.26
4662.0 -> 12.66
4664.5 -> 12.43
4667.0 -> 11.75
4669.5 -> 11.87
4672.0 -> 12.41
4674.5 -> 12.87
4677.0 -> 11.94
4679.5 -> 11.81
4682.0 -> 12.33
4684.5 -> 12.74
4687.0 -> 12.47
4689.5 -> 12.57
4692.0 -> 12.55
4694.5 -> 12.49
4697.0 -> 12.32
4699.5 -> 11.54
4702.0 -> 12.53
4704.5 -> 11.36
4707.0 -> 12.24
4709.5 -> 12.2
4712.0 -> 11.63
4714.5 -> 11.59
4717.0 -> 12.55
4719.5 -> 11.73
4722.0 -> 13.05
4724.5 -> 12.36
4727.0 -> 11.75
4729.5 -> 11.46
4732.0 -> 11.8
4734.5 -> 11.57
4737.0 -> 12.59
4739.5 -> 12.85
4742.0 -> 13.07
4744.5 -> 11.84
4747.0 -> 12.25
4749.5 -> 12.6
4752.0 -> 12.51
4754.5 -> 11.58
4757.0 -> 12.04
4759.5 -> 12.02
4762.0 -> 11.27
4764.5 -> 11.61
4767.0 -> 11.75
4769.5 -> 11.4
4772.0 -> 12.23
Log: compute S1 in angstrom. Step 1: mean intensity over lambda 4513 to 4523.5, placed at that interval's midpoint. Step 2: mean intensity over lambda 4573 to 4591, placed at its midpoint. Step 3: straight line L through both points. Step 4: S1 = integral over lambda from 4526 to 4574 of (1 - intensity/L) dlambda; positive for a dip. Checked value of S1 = 3.10 angstrom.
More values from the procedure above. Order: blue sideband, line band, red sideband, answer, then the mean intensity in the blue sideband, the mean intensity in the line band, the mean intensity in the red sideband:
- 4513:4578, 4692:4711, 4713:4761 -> 0.05 angstrom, 12.1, 12.1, 12.2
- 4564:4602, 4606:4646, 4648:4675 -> -0.23 angstrom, 12.2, 12.3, 12.3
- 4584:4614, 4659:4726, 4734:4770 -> -0.66 angstrom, 12.2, 12.3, 12.1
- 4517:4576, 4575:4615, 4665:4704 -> -0.48 angstrom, 12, 12.3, 12.3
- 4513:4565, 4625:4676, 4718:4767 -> -1.11 angstrom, 12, 12.3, 12.1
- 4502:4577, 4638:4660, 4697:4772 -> -0.17 angstrom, 12.3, 12.2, 12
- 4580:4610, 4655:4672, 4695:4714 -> -0.48 angstrom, 12.2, 12.4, 12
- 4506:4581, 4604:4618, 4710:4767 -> -0.22 angstrom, 12.2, 12.4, 12.1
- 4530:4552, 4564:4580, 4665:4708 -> -1.00 angstrom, 11.6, 12.4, 12.2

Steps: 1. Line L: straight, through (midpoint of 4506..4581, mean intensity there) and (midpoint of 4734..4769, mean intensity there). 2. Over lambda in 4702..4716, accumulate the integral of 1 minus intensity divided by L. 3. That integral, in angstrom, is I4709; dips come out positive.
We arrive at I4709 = 0.3 angstrom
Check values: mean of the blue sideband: 12.2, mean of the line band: 11.9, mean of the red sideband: 12.1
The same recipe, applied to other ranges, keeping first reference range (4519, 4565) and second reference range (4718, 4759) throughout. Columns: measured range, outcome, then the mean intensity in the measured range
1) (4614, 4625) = -0.1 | 12.2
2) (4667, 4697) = -0.6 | 12.3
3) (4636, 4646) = -0.2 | 12.3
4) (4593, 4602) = -0.1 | 12.1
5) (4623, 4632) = -0.3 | 12.5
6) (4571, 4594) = -0.7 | 12.3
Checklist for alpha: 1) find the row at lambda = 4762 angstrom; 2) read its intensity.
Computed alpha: 11.27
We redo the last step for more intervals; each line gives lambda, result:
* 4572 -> 12.25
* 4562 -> 12.02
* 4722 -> 13.05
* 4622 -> 12.37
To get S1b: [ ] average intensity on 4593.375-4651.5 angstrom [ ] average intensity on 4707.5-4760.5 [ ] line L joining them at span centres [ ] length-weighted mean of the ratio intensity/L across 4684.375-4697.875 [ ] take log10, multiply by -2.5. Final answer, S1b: -0.03 mag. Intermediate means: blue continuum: 12.2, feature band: 12.5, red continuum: 12.1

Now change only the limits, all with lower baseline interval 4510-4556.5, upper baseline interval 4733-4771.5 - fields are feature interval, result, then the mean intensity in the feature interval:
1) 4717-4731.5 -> 0.00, 12.1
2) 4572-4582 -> -0.05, 12.6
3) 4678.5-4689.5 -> -0.03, 12.4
